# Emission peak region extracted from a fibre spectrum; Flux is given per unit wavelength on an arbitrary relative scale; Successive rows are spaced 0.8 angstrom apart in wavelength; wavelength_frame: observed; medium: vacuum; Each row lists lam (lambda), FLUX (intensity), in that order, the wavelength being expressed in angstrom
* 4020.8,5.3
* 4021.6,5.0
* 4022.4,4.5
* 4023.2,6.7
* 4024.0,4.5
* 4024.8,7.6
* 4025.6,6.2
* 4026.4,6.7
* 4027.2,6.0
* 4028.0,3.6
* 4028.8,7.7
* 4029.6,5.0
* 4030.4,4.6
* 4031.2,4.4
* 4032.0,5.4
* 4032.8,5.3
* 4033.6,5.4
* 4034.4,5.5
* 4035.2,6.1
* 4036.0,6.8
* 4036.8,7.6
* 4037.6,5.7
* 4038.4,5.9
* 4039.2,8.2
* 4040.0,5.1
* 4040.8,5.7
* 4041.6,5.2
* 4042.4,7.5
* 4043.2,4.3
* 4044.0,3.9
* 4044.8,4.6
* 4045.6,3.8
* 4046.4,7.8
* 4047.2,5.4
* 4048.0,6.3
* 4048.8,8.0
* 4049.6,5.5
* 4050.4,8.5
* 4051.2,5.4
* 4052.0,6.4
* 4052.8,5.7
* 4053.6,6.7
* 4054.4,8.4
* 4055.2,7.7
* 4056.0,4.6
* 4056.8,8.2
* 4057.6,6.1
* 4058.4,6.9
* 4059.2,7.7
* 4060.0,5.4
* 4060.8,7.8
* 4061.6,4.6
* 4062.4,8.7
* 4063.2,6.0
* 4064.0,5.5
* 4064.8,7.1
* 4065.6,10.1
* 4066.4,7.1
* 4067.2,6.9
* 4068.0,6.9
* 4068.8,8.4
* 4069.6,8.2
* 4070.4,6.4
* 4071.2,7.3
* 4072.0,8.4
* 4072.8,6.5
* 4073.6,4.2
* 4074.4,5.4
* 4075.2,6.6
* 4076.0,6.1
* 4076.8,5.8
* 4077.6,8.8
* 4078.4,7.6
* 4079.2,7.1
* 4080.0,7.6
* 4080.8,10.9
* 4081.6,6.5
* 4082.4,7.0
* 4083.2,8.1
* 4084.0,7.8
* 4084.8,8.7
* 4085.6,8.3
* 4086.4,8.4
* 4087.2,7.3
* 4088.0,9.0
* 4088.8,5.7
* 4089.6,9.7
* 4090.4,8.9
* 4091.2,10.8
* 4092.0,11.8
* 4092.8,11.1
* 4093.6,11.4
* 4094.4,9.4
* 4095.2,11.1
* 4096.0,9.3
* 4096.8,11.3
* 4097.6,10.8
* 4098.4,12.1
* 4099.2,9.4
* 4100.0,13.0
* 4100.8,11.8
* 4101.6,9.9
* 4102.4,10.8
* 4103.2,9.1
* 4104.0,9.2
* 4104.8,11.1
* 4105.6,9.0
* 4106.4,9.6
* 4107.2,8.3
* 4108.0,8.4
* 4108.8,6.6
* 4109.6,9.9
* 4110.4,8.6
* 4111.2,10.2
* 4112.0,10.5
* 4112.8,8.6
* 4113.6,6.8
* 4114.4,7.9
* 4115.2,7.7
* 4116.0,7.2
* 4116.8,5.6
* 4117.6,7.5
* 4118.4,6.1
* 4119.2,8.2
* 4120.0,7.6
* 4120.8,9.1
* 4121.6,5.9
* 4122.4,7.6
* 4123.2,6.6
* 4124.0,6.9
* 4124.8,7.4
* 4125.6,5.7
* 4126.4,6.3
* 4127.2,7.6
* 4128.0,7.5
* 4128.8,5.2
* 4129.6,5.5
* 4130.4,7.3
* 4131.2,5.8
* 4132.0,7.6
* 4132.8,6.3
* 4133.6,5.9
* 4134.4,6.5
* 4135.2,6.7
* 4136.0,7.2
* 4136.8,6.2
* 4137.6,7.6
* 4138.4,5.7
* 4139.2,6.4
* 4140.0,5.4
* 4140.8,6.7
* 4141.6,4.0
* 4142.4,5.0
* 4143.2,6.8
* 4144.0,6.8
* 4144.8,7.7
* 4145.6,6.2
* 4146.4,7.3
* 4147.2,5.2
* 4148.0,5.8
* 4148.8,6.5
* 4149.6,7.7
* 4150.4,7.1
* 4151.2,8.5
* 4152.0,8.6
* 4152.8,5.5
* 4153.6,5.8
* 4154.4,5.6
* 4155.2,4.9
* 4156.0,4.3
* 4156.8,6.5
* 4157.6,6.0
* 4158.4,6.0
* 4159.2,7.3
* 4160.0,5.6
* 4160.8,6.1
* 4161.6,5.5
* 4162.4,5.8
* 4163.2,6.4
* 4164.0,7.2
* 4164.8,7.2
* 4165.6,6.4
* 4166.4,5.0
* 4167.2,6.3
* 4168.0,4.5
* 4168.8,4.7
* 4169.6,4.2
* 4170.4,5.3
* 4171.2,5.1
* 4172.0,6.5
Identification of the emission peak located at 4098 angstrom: C III]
